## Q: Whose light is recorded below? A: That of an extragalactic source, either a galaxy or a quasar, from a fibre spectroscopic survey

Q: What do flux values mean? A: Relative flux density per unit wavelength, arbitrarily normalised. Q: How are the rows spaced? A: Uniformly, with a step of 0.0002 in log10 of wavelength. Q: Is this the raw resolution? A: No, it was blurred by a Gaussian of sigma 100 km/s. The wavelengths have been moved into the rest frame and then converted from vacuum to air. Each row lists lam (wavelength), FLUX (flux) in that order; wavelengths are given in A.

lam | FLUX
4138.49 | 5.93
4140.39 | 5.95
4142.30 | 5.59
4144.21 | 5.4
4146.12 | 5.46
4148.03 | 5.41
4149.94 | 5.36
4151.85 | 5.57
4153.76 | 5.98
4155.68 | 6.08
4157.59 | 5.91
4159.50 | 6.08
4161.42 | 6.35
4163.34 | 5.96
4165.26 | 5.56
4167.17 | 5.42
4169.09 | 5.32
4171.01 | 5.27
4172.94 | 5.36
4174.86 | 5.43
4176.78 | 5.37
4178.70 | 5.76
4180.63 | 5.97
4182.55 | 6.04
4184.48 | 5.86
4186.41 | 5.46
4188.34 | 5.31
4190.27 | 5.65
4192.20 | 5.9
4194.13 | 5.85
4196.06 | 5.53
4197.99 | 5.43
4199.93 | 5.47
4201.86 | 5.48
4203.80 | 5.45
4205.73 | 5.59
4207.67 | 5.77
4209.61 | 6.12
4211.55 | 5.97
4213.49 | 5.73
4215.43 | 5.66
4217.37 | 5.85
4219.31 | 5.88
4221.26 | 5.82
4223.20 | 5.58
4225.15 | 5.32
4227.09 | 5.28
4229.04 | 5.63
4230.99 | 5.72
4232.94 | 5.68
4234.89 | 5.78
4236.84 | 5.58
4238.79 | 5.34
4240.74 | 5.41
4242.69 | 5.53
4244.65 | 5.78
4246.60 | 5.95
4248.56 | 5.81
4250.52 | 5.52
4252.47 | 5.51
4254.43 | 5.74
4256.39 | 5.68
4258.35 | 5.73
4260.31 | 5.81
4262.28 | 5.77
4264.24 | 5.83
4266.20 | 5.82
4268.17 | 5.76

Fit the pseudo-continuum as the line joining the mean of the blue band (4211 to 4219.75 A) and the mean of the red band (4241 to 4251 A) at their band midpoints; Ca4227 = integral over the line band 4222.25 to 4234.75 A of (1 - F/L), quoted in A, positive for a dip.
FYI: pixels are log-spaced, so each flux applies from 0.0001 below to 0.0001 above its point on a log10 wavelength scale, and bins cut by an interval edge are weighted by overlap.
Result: 0.5 A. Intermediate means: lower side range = 5.81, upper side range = 5.7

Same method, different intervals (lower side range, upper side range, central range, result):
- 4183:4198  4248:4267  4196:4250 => 0.33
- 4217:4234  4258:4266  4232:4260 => 0.36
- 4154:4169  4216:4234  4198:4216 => 0.08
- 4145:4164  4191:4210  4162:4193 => 0.63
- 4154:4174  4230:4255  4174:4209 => 0.42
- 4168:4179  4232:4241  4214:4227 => -0.31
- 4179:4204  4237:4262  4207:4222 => -0.53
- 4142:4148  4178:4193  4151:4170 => -0.89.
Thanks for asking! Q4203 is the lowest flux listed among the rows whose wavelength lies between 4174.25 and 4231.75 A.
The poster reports 5.28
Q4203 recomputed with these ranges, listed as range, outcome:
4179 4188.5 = 5.31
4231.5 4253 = 5.34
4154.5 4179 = 5.27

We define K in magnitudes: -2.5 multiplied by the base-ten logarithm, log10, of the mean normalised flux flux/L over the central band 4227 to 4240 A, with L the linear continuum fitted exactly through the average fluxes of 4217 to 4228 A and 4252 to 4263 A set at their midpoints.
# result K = 0.01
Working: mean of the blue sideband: 5.61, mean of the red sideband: 5.71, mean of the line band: 5.59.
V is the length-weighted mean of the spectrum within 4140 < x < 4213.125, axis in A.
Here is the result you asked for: 5.67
